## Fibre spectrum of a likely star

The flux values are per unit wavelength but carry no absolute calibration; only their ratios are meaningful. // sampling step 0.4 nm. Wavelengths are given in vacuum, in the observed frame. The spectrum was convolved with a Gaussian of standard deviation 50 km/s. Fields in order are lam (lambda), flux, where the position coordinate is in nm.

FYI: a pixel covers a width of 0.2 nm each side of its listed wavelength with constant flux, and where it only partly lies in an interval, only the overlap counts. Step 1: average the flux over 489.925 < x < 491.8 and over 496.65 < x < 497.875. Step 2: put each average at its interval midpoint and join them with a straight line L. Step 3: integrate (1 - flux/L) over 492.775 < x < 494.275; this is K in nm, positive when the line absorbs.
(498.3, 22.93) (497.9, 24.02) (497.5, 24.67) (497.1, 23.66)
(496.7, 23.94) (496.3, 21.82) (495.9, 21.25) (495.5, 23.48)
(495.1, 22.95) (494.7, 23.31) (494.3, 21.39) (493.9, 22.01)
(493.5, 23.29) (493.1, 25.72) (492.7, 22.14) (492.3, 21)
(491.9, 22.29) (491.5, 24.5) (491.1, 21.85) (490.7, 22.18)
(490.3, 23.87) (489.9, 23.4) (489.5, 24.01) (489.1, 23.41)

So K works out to 0.01 nm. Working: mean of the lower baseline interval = 23.1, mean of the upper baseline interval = 24.1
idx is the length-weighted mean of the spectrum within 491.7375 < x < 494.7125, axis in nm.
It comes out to 22.6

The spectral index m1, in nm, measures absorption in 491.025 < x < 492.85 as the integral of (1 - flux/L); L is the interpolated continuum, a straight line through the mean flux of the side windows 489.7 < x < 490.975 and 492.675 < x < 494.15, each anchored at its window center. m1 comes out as 0.065 nm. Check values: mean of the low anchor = 23.1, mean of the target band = 22.4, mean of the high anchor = 23.4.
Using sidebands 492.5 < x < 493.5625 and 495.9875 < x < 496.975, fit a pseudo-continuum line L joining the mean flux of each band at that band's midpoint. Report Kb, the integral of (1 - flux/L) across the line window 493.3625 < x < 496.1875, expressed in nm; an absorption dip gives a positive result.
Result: 0.09 nm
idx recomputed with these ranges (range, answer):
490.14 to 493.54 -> 23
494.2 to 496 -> 22.6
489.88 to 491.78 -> 23.1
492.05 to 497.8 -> 22.9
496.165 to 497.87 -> 23.6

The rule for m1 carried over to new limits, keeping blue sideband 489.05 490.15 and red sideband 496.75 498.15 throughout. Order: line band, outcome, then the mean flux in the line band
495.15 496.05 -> 0.05 nm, 22.5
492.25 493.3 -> 0.03 nm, 23.2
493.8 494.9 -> 0.08 nm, 22.3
